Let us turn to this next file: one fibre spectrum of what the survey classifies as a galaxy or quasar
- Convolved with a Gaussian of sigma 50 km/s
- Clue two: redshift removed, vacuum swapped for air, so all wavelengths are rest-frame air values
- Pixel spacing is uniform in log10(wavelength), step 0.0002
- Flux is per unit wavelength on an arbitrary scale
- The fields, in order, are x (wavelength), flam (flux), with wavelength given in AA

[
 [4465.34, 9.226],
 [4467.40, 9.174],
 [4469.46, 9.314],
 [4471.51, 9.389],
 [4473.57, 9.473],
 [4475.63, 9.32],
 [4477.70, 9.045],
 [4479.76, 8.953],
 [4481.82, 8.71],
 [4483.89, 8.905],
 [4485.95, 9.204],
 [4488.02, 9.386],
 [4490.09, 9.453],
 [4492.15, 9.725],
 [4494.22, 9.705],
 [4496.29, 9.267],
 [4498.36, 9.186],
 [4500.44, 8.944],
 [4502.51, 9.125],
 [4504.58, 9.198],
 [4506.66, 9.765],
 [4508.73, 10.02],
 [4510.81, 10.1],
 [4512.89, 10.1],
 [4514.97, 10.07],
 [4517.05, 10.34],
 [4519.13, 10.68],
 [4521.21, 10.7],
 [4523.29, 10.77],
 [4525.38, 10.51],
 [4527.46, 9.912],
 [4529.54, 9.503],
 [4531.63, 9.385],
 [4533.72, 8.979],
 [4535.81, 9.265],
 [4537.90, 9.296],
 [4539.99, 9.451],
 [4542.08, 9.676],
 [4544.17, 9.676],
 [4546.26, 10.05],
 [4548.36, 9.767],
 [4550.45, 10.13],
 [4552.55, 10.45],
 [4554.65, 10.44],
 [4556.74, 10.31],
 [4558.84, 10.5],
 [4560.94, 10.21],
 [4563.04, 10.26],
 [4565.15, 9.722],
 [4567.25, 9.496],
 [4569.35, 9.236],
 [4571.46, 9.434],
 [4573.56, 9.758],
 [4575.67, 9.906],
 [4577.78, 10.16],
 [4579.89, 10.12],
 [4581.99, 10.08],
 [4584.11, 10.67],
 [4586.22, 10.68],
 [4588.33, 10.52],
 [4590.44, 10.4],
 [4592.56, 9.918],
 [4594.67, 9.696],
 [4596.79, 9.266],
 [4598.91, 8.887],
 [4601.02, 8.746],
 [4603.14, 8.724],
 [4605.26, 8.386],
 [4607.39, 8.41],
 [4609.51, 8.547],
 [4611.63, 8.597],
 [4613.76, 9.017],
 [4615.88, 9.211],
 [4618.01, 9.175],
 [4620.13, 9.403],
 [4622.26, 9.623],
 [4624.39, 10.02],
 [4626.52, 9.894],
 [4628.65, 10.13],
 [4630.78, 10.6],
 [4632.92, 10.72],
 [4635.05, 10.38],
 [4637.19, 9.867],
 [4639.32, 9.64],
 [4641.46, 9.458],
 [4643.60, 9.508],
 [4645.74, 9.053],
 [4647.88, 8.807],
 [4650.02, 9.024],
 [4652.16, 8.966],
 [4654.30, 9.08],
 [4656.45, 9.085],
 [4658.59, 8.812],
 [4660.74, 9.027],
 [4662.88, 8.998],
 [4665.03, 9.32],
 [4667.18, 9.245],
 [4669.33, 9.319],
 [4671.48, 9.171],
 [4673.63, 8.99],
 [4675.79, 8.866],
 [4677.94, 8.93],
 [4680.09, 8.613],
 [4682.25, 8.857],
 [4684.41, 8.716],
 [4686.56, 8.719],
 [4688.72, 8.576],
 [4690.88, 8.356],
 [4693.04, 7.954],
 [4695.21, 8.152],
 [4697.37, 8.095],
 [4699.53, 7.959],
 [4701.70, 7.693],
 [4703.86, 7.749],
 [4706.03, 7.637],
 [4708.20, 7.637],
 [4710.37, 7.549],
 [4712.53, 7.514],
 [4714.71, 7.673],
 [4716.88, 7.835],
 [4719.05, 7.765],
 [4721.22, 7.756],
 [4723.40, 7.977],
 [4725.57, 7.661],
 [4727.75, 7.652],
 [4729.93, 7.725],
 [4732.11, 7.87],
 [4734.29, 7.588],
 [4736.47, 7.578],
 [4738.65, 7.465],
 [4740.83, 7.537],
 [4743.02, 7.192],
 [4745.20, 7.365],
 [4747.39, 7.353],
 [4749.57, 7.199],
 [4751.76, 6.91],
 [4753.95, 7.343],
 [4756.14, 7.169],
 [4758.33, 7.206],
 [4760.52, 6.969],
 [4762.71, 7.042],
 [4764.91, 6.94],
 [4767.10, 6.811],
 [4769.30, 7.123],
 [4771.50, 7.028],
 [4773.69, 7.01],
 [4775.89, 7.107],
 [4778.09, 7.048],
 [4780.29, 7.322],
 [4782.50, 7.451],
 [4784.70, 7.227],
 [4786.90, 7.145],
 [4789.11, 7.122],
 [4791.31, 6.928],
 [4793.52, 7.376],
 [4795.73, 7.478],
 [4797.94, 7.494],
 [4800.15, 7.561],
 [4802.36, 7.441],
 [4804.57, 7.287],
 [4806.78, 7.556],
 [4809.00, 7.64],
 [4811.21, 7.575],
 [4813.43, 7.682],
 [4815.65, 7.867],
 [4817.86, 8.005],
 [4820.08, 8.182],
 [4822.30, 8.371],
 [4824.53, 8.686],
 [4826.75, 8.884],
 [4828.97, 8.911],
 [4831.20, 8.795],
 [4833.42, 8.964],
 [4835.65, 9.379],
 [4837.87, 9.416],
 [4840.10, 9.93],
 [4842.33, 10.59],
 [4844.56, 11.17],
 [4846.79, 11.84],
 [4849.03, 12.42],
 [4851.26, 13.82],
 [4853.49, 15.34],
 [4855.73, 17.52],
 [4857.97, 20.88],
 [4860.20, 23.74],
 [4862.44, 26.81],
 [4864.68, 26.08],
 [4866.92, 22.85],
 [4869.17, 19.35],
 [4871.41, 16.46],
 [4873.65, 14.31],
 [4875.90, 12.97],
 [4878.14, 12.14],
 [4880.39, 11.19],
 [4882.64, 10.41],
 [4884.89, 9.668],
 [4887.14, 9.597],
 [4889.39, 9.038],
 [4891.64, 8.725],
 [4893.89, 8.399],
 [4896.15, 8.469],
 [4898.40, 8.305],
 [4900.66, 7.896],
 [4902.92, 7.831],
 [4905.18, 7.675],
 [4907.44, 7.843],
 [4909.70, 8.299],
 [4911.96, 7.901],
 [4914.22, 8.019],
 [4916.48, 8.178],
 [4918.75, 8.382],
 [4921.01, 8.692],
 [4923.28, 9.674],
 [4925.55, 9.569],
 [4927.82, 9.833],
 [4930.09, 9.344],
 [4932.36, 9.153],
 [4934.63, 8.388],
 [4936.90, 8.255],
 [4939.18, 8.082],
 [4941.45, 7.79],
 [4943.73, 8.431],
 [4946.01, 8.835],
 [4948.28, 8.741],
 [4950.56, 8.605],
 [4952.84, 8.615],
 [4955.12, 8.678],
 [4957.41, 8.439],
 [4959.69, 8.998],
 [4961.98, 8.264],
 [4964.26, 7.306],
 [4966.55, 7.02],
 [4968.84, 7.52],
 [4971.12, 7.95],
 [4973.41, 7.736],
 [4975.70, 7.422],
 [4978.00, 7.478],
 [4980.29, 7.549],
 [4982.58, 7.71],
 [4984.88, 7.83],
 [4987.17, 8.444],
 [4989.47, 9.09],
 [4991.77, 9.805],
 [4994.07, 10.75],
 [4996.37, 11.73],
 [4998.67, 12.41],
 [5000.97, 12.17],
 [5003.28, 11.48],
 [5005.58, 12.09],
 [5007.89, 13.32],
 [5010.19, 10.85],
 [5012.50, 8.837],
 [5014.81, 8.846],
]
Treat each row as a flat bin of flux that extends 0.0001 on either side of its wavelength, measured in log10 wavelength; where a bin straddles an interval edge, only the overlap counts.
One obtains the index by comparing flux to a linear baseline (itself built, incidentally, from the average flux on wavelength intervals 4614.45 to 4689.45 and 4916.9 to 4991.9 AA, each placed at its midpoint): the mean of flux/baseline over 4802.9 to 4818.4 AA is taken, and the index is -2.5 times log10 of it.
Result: 0.16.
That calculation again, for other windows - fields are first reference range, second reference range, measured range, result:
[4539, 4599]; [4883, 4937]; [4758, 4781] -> 0.290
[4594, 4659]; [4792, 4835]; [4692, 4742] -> 0.124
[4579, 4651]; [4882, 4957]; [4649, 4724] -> 0.110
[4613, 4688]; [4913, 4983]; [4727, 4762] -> 0.218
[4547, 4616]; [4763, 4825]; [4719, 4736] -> 0.054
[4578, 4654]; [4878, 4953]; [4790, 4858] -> -0.062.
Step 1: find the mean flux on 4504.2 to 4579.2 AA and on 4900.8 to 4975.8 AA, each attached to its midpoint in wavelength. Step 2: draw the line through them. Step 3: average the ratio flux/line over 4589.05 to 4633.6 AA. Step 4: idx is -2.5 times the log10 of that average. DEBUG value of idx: 0.03 mag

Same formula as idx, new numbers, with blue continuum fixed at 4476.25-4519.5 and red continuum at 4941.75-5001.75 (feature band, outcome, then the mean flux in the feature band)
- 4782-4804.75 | 0.23 mag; 7.32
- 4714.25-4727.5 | 0.17 mag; 7.78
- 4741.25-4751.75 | 0.24 mag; 7.26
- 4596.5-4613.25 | 0.08 mag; 8.68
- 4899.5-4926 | 0.07 mag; 8.3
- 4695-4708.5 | 0.17 mag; 7.84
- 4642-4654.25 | 0.02 mag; 9.09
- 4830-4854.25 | -0.23 mag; 11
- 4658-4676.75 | 0.02 mag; 9.09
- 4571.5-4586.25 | -0.08 mag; 10.1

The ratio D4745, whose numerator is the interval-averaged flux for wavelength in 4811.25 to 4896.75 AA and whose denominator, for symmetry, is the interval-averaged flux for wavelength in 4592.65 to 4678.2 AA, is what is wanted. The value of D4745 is 1.35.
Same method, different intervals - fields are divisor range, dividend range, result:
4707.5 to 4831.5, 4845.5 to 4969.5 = 1.47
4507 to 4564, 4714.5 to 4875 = 0.97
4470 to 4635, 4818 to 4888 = 1.39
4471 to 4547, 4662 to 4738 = 0.86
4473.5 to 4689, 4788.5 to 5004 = 1.06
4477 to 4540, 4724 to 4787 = 0.76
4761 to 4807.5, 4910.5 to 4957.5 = 1.20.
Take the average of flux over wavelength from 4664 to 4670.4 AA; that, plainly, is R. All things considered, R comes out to 9.29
